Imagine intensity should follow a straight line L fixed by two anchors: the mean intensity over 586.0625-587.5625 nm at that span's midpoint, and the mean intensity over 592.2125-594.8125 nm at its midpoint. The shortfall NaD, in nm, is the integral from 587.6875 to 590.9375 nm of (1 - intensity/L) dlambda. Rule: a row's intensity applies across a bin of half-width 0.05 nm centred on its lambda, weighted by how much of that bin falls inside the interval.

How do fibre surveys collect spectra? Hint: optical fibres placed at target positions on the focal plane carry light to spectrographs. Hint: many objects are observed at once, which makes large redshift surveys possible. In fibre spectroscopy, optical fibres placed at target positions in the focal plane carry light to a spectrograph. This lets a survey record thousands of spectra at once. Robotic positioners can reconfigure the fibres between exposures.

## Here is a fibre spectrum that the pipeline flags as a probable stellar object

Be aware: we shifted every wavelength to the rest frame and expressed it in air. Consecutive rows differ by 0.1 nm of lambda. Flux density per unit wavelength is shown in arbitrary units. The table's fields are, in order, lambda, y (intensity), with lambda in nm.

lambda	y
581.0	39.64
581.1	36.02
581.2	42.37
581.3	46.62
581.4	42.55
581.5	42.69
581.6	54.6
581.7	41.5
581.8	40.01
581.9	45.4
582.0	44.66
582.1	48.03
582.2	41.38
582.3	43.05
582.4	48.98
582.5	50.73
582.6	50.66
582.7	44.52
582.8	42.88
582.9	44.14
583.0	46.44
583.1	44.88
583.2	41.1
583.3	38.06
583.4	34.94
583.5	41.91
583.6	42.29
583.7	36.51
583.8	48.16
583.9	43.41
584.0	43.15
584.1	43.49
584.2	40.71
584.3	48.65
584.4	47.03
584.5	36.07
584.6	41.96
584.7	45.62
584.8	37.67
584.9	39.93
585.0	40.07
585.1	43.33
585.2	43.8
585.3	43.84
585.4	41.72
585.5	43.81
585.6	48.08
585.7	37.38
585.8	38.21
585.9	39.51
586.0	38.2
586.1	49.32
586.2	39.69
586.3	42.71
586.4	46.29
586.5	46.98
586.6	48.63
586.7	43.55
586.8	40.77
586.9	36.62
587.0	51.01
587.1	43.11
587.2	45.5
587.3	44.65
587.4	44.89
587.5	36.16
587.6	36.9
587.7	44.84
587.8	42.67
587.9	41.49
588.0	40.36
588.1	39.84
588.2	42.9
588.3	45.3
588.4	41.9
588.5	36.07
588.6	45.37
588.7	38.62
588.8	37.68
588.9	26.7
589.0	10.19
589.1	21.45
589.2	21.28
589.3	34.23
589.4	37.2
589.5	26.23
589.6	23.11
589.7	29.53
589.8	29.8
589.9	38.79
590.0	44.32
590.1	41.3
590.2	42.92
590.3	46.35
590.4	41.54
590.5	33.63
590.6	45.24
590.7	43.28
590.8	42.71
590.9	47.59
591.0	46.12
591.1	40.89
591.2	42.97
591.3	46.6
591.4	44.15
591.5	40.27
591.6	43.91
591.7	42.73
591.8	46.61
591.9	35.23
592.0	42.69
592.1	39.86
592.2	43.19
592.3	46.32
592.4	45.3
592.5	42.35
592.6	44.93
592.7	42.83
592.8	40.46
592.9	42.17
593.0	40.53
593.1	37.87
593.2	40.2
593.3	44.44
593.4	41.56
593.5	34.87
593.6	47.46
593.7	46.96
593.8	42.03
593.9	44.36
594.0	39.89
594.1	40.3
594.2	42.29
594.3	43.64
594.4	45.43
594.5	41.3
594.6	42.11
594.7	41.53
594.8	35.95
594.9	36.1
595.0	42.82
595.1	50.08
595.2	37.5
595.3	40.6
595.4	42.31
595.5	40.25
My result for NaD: 0.47 nm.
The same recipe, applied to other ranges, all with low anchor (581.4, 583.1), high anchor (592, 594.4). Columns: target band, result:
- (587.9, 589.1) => 0.20 nm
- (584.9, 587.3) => 0.07 nm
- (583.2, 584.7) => 0.10 nm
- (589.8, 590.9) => 0.04 nm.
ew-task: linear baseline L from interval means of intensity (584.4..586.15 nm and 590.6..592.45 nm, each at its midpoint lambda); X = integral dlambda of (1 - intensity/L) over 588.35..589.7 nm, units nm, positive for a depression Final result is 0.38 nm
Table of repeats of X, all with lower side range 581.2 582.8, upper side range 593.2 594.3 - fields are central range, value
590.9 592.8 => -0.01 nm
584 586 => 0.12 nm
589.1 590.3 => 0.27 nm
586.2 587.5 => 0.00 nm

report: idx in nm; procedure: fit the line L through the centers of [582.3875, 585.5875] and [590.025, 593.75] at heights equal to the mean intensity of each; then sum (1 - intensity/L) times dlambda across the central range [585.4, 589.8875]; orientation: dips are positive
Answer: 0.45 nm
